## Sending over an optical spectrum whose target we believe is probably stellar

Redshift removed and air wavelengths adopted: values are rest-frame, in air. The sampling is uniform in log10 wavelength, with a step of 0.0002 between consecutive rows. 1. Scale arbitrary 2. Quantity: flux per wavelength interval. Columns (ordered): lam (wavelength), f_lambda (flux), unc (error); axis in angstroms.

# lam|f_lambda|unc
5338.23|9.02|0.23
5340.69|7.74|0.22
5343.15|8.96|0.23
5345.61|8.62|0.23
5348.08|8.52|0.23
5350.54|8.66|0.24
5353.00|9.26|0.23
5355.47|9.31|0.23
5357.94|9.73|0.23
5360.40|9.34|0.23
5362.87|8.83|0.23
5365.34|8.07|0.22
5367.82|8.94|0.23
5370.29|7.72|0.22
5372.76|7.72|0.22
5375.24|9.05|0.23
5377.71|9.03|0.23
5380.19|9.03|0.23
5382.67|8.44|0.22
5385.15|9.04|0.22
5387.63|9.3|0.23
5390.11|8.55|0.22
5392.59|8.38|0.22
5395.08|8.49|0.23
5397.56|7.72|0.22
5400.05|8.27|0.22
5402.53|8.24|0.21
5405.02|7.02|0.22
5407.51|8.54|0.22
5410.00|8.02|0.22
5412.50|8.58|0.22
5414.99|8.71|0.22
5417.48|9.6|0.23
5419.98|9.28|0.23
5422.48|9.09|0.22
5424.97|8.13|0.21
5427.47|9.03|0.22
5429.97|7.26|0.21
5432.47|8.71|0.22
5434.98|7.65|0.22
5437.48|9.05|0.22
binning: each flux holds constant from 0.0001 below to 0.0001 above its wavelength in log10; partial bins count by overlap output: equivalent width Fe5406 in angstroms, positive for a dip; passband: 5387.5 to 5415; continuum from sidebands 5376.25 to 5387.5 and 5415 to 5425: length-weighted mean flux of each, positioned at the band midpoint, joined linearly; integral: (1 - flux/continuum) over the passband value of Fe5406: 2.3 angstroms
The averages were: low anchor 8.93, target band 8.26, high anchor 9.1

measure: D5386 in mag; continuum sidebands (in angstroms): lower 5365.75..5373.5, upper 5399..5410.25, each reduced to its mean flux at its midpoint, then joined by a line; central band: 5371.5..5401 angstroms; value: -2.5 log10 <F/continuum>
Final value -0.065 mag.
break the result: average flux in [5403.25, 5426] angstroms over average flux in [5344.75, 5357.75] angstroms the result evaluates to 1.0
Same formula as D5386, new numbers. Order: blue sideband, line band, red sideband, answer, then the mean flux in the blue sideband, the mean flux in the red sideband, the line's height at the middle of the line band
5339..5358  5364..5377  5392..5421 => 0.04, 8.8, 8.4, 8.65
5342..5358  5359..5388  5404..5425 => 0.02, 8.95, 8.59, 8.82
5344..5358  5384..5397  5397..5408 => -0.07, 8.95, 7.93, 8.17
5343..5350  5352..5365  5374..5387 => -0.06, 8.65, 8.94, 8.75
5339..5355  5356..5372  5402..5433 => -0.02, 8.67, 8.48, 8.62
